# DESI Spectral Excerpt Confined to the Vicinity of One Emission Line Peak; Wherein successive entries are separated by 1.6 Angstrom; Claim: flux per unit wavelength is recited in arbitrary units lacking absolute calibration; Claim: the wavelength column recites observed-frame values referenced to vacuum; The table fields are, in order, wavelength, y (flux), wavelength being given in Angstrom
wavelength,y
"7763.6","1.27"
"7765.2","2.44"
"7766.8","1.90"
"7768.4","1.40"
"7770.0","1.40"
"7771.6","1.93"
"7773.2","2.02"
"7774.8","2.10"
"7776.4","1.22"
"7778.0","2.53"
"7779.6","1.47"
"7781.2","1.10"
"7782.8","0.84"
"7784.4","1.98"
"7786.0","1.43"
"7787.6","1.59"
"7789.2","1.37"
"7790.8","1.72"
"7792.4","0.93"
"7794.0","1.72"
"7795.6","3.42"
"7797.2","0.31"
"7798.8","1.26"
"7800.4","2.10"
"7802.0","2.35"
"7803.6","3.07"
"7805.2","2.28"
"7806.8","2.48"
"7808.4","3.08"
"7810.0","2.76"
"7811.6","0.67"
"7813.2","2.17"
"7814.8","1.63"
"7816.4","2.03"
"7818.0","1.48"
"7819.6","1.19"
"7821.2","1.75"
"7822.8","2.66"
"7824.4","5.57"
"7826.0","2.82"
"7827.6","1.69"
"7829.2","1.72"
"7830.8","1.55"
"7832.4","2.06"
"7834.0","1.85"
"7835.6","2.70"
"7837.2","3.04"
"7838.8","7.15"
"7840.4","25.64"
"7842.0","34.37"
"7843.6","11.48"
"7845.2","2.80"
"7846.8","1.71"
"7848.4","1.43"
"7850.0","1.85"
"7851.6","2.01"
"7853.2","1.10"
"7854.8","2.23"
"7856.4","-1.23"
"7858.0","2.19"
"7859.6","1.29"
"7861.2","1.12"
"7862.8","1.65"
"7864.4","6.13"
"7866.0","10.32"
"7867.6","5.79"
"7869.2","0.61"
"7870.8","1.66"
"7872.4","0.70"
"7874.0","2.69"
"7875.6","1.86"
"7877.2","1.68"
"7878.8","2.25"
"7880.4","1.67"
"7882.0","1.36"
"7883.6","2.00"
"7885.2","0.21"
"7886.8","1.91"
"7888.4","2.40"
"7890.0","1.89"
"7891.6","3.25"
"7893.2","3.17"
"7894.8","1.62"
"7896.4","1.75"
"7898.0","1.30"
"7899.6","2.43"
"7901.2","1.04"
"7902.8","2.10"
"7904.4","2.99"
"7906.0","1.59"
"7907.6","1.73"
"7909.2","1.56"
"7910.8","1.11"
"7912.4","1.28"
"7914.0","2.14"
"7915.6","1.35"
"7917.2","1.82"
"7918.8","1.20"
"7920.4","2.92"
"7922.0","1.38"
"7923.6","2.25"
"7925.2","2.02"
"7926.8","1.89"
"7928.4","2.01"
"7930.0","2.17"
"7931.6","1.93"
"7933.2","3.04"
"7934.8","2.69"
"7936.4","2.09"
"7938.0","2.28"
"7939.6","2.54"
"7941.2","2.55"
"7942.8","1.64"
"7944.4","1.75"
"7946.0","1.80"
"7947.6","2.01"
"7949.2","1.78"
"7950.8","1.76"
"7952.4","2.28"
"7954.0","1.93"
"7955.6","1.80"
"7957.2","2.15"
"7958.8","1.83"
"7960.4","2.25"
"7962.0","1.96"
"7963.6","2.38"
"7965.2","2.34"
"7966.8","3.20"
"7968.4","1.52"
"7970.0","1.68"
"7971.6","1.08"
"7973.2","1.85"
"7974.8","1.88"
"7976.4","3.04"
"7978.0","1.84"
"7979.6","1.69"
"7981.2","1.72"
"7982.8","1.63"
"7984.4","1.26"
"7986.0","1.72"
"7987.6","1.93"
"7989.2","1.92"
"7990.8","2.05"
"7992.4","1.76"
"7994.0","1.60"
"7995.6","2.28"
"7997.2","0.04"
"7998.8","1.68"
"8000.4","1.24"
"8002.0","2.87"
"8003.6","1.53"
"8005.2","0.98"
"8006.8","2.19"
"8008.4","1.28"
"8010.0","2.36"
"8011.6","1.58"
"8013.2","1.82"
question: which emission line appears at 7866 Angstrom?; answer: [N II] 6583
